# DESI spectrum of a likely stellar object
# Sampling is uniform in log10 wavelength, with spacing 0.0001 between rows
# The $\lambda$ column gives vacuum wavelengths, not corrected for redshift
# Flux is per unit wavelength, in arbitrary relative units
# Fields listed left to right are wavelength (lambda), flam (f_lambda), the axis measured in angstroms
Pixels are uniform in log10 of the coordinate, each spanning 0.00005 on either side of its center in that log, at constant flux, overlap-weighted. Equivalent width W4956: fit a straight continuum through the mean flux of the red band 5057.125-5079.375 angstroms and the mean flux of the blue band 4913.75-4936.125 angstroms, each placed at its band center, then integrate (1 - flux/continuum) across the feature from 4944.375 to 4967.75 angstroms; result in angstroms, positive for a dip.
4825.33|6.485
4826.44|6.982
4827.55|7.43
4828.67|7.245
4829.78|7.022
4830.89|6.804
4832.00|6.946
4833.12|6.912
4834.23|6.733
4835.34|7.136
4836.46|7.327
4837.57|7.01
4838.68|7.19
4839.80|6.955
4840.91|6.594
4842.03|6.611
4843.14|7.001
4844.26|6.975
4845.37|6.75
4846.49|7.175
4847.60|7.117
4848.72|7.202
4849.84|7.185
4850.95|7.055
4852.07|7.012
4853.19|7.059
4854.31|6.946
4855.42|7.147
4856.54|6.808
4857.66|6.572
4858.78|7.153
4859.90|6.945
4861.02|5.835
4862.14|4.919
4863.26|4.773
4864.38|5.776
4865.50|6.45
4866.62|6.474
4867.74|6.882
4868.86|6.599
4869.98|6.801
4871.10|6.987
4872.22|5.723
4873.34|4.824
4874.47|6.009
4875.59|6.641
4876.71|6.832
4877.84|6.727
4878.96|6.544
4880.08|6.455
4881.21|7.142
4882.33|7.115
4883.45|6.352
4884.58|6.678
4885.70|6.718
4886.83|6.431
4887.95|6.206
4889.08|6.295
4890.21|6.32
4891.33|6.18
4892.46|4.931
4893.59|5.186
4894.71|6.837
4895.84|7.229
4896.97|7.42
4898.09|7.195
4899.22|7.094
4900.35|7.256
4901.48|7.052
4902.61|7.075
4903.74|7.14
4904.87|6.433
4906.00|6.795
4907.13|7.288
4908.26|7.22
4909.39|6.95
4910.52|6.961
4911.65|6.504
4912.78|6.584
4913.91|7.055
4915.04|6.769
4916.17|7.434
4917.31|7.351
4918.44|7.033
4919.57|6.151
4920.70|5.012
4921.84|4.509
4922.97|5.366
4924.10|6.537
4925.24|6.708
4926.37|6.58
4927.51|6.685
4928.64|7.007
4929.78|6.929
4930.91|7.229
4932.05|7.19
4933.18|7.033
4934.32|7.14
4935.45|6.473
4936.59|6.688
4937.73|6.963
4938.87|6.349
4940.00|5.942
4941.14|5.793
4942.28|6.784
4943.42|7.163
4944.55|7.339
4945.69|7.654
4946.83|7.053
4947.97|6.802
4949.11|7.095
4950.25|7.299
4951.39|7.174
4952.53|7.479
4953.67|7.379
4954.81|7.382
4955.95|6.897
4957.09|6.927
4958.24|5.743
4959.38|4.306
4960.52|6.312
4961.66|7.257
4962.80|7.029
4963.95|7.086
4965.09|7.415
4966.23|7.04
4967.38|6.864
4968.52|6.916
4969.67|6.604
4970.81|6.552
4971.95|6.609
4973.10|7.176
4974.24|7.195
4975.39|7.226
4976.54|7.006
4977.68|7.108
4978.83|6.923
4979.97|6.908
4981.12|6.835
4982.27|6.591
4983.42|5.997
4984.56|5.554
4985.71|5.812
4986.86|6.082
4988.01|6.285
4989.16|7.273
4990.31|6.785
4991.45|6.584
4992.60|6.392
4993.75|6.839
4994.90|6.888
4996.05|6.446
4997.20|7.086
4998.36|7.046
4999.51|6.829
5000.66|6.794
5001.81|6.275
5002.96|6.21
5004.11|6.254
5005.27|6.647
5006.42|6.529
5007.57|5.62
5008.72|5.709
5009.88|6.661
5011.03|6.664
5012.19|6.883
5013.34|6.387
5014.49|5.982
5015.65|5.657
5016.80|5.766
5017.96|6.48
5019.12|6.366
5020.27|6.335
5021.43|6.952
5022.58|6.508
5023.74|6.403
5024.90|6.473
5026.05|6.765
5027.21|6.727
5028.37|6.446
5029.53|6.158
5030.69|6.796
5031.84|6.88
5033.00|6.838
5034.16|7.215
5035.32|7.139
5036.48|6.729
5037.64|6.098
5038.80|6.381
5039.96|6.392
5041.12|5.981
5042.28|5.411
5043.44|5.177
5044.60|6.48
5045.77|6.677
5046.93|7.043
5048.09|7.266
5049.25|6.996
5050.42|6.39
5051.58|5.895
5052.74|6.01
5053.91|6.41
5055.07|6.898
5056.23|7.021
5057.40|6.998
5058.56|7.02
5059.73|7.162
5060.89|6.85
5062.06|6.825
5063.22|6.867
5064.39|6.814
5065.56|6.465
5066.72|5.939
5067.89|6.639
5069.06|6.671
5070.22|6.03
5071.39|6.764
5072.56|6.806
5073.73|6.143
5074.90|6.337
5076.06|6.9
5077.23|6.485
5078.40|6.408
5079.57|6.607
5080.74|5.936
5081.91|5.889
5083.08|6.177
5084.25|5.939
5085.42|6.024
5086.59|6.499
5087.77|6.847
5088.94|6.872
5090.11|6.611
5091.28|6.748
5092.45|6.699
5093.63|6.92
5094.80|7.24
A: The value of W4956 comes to -1.1 angstroms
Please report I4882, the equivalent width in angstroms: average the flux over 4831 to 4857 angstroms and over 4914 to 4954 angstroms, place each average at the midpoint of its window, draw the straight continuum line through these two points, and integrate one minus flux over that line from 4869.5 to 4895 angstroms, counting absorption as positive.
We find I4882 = 2.0 angstroms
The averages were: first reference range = 6.99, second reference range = 6.75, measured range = 6.34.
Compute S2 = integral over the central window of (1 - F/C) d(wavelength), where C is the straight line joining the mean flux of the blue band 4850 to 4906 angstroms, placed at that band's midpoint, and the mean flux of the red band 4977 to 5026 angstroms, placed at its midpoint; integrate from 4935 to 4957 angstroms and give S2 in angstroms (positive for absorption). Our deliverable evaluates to -1.4 angstroms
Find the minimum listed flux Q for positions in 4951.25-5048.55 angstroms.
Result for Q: 4.306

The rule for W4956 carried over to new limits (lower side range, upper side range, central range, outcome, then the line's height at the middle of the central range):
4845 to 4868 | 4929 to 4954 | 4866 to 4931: 1.9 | 6.78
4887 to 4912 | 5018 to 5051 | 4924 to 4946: -0.5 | 6.66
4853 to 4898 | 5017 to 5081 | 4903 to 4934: -1.1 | 6.46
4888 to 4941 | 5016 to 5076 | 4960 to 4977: -0.9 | 6.6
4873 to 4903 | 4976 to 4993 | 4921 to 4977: -1.8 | 6.55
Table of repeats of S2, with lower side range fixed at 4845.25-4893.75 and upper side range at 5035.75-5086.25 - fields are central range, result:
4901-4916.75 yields -1.1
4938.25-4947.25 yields -0.4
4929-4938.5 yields -0.7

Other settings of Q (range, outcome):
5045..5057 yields 5.895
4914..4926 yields 4.509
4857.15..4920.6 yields 4.773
